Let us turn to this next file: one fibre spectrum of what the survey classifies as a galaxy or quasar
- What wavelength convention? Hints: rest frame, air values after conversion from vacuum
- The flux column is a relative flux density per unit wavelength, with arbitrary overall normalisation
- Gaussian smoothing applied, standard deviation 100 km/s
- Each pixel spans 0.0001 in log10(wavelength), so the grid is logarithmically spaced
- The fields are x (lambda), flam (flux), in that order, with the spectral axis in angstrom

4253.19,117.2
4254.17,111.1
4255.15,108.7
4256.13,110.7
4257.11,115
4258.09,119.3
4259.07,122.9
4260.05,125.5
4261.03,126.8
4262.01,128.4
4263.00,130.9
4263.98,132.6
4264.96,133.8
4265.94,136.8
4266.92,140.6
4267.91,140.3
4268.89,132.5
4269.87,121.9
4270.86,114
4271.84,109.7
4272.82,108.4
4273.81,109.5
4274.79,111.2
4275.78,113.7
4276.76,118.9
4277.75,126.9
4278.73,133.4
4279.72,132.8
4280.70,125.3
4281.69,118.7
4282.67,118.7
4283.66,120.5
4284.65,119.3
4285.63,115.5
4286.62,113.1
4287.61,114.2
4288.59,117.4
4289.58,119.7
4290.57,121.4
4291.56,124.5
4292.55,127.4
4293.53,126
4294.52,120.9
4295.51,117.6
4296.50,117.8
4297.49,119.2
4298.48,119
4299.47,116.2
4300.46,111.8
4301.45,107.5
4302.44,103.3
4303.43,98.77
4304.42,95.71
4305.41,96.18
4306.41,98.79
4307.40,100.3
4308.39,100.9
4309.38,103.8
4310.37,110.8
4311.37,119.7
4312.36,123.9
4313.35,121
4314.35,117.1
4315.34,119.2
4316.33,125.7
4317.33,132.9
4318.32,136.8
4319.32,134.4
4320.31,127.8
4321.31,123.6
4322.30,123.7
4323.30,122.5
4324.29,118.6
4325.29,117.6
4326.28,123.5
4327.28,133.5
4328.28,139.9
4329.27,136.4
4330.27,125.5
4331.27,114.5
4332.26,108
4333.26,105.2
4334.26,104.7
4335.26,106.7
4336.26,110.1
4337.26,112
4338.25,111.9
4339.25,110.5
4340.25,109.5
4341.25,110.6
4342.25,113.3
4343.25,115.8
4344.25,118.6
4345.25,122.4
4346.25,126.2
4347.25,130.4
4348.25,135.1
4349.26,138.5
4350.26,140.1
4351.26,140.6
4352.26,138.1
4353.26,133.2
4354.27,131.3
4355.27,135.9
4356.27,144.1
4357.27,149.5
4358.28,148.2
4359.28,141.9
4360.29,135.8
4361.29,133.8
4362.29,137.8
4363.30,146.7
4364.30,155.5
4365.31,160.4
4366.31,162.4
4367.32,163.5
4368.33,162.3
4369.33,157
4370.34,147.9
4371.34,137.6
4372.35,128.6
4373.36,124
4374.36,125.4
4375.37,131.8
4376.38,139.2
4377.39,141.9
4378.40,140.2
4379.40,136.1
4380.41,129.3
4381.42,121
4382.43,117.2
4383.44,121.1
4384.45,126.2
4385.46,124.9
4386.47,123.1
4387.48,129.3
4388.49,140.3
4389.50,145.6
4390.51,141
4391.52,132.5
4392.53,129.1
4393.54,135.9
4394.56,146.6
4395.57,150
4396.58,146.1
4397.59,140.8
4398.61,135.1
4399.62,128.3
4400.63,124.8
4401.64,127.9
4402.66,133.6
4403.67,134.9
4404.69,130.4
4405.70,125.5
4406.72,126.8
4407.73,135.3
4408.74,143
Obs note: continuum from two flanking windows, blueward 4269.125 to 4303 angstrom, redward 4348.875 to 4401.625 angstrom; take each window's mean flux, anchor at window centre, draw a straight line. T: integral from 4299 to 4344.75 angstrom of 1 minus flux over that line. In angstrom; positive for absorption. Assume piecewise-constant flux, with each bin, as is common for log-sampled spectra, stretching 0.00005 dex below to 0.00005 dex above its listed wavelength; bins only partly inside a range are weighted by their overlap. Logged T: 3.9 angstrom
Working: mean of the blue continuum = 118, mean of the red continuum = 138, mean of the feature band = 116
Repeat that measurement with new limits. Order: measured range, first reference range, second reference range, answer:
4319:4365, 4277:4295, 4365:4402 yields 1.3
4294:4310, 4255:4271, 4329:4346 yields 1.6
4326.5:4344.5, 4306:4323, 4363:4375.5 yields 1.9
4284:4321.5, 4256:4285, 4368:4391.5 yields 3.1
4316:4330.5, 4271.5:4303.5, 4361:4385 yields -0.2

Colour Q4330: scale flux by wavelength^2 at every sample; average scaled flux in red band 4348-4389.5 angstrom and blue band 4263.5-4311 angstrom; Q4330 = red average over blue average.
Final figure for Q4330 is 1.23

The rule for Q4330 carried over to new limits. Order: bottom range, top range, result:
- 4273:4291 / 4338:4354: 1.08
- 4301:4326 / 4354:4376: 1.28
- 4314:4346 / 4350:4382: 1.20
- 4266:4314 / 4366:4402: 1.22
